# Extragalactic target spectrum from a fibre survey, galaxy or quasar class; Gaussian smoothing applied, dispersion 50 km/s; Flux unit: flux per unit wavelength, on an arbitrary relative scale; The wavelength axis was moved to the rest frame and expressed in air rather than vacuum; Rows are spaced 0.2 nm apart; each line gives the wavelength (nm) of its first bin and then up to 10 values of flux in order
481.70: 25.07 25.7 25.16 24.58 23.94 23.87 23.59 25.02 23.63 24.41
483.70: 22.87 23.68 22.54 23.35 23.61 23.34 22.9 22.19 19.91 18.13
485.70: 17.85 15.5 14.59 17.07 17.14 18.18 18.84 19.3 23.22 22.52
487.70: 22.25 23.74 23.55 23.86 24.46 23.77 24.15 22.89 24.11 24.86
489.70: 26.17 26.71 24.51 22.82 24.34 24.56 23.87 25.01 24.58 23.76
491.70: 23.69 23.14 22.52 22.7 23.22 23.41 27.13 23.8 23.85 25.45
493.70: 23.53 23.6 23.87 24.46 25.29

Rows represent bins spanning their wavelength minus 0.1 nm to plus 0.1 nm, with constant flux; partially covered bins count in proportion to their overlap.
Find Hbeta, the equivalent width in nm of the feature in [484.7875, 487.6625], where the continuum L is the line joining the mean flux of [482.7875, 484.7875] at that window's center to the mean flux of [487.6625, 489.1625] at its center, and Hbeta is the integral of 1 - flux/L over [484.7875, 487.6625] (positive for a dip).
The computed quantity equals 0.54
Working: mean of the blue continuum 23.6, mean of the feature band 19.2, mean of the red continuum 23.7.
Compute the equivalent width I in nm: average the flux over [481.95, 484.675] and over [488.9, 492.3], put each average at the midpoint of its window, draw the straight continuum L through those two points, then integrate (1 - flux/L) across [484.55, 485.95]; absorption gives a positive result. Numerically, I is 0.22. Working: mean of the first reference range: 23.9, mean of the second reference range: 24.2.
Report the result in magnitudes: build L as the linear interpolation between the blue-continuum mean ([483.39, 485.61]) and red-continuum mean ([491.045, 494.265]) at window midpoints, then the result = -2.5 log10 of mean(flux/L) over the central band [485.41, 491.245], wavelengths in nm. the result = 0.06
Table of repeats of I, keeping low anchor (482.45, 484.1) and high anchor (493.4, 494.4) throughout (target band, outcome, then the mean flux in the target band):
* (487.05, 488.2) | 0.07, 22.6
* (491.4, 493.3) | 0.03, 23.7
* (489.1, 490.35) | -0.04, 24.8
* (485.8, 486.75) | 0.30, 16.4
